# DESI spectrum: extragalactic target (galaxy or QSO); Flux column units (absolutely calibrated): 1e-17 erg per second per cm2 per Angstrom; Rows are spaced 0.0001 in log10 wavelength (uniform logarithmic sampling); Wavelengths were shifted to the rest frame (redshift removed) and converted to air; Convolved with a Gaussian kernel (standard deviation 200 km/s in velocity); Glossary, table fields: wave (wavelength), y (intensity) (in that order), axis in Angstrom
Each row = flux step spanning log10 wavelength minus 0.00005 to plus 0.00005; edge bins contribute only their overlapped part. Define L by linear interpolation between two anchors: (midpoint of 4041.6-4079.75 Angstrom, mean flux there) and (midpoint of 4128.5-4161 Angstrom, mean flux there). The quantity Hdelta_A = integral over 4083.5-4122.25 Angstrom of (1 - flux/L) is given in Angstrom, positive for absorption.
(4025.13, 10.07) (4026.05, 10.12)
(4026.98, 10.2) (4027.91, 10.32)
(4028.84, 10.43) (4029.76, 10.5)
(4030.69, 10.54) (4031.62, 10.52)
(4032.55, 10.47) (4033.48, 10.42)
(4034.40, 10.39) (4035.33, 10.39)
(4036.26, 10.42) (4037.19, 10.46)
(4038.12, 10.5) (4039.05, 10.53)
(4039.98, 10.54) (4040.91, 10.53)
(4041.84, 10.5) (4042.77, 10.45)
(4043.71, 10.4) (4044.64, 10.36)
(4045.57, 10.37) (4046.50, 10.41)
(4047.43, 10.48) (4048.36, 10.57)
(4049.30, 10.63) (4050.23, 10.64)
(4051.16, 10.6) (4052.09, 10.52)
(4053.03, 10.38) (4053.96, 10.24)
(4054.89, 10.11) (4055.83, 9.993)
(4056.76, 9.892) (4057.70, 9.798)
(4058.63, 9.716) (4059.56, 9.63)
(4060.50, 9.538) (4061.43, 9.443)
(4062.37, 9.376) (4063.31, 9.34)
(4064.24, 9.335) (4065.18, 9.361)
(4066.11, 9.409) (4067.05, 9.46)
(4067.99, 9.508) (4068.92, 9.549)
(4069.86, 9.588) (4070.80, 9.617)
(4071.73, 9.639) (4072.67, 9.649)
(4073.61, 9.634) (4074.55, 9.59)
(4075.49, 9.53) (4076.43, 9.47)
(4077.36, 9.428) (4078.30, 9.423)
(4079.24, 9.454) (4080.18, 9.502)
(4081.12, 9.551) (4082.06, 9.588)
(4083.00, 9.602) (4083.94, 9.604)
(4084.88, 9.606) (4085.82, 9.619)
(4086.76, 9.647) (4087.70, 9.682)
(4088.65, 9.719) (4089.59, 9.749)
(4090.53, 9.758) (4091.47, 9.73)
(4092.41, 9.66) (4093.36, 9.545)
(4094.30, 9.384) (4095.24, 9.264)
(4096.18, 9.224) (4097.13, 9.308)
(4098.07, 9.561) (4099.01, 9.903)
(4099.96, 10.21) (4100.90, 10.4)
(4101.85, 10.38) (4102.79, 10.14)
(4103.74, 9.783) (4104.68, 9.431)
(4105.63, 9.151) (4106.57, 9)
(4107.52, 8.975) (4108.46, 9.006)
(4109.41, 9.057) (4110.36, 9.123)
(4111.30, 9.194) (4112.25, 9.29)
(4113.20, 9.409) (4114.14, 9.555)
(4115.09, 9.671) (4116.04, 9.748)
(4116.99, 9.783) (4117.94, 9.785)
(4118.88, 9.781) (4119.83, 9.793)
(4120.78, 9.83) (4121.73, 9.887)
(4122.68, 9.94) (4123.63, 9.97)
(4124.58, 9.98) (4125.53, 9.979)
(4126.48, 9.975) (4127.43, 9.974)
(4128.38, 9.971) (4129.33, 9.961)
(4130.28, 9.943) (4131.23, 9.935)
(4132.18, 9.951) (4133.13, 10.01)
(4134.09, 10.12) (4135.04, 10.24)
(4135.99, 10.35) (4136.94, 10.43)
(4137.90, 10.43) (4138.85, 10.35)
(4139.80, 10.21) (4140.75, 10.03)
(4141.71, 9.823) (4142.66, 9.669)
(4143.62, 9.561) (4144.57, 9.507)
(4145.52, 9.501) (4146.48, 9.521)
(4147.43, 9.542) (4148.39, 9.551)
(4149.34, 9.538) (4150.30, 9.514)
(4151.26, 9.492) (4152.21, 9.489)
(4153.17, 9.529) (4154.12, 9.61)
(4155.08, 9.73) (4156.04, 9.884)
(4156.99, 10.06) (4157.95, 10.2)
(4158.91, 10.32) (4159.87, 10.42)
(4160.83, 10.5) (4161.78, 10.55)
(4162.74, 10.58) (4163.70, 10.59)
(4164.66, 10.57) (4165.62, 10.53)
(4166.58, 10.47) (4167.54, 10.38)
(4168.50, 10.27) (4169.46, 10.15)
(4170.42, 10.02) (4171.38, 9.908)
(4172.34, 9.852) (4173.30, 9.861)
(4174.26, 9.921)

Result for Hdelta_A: 1.2 Angstrom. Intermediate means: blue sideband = 9.87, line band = 9.59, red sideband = 9.9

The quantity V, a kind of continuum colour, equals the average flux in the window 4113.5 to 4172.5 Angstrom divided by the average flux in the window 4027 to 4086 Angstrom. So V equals 1.00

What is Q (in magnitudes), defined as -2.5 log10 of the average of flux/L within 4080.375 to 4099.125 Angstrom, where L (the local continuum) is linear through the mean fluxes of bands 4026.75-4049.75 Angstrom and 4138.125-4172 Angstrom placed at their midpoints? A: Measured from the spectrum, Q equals 0.073 mag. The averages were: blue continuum 10.5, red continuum 9.99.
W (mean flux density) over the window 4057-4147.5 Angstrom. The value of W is 9.68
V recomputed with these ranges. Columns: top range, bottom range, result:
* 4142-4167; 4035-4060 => 0.96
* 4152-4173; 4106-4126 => 1.06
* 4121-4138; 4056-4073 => 1.05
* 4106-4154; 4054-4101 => 1.01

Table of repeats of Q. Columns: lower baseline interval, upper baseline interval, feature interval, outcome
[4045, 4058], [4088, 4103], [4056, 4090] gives 0.053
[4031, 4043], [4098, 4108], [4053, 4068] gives 0.060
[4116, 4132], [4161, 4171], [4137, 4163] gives 0.035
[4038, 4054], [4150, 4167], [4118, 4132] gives 0.033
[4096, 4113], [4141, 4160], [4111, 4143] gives -0.034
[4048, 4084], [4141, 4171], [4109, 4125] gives 0.026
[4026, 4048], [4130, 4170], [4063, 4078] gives 0.088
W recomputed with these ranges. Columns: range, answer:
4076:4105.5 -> 9.65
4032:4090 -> 9.93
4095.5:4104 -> 9.86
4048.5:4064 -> 9.99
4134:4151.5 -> 9.86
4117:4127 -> 9.89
